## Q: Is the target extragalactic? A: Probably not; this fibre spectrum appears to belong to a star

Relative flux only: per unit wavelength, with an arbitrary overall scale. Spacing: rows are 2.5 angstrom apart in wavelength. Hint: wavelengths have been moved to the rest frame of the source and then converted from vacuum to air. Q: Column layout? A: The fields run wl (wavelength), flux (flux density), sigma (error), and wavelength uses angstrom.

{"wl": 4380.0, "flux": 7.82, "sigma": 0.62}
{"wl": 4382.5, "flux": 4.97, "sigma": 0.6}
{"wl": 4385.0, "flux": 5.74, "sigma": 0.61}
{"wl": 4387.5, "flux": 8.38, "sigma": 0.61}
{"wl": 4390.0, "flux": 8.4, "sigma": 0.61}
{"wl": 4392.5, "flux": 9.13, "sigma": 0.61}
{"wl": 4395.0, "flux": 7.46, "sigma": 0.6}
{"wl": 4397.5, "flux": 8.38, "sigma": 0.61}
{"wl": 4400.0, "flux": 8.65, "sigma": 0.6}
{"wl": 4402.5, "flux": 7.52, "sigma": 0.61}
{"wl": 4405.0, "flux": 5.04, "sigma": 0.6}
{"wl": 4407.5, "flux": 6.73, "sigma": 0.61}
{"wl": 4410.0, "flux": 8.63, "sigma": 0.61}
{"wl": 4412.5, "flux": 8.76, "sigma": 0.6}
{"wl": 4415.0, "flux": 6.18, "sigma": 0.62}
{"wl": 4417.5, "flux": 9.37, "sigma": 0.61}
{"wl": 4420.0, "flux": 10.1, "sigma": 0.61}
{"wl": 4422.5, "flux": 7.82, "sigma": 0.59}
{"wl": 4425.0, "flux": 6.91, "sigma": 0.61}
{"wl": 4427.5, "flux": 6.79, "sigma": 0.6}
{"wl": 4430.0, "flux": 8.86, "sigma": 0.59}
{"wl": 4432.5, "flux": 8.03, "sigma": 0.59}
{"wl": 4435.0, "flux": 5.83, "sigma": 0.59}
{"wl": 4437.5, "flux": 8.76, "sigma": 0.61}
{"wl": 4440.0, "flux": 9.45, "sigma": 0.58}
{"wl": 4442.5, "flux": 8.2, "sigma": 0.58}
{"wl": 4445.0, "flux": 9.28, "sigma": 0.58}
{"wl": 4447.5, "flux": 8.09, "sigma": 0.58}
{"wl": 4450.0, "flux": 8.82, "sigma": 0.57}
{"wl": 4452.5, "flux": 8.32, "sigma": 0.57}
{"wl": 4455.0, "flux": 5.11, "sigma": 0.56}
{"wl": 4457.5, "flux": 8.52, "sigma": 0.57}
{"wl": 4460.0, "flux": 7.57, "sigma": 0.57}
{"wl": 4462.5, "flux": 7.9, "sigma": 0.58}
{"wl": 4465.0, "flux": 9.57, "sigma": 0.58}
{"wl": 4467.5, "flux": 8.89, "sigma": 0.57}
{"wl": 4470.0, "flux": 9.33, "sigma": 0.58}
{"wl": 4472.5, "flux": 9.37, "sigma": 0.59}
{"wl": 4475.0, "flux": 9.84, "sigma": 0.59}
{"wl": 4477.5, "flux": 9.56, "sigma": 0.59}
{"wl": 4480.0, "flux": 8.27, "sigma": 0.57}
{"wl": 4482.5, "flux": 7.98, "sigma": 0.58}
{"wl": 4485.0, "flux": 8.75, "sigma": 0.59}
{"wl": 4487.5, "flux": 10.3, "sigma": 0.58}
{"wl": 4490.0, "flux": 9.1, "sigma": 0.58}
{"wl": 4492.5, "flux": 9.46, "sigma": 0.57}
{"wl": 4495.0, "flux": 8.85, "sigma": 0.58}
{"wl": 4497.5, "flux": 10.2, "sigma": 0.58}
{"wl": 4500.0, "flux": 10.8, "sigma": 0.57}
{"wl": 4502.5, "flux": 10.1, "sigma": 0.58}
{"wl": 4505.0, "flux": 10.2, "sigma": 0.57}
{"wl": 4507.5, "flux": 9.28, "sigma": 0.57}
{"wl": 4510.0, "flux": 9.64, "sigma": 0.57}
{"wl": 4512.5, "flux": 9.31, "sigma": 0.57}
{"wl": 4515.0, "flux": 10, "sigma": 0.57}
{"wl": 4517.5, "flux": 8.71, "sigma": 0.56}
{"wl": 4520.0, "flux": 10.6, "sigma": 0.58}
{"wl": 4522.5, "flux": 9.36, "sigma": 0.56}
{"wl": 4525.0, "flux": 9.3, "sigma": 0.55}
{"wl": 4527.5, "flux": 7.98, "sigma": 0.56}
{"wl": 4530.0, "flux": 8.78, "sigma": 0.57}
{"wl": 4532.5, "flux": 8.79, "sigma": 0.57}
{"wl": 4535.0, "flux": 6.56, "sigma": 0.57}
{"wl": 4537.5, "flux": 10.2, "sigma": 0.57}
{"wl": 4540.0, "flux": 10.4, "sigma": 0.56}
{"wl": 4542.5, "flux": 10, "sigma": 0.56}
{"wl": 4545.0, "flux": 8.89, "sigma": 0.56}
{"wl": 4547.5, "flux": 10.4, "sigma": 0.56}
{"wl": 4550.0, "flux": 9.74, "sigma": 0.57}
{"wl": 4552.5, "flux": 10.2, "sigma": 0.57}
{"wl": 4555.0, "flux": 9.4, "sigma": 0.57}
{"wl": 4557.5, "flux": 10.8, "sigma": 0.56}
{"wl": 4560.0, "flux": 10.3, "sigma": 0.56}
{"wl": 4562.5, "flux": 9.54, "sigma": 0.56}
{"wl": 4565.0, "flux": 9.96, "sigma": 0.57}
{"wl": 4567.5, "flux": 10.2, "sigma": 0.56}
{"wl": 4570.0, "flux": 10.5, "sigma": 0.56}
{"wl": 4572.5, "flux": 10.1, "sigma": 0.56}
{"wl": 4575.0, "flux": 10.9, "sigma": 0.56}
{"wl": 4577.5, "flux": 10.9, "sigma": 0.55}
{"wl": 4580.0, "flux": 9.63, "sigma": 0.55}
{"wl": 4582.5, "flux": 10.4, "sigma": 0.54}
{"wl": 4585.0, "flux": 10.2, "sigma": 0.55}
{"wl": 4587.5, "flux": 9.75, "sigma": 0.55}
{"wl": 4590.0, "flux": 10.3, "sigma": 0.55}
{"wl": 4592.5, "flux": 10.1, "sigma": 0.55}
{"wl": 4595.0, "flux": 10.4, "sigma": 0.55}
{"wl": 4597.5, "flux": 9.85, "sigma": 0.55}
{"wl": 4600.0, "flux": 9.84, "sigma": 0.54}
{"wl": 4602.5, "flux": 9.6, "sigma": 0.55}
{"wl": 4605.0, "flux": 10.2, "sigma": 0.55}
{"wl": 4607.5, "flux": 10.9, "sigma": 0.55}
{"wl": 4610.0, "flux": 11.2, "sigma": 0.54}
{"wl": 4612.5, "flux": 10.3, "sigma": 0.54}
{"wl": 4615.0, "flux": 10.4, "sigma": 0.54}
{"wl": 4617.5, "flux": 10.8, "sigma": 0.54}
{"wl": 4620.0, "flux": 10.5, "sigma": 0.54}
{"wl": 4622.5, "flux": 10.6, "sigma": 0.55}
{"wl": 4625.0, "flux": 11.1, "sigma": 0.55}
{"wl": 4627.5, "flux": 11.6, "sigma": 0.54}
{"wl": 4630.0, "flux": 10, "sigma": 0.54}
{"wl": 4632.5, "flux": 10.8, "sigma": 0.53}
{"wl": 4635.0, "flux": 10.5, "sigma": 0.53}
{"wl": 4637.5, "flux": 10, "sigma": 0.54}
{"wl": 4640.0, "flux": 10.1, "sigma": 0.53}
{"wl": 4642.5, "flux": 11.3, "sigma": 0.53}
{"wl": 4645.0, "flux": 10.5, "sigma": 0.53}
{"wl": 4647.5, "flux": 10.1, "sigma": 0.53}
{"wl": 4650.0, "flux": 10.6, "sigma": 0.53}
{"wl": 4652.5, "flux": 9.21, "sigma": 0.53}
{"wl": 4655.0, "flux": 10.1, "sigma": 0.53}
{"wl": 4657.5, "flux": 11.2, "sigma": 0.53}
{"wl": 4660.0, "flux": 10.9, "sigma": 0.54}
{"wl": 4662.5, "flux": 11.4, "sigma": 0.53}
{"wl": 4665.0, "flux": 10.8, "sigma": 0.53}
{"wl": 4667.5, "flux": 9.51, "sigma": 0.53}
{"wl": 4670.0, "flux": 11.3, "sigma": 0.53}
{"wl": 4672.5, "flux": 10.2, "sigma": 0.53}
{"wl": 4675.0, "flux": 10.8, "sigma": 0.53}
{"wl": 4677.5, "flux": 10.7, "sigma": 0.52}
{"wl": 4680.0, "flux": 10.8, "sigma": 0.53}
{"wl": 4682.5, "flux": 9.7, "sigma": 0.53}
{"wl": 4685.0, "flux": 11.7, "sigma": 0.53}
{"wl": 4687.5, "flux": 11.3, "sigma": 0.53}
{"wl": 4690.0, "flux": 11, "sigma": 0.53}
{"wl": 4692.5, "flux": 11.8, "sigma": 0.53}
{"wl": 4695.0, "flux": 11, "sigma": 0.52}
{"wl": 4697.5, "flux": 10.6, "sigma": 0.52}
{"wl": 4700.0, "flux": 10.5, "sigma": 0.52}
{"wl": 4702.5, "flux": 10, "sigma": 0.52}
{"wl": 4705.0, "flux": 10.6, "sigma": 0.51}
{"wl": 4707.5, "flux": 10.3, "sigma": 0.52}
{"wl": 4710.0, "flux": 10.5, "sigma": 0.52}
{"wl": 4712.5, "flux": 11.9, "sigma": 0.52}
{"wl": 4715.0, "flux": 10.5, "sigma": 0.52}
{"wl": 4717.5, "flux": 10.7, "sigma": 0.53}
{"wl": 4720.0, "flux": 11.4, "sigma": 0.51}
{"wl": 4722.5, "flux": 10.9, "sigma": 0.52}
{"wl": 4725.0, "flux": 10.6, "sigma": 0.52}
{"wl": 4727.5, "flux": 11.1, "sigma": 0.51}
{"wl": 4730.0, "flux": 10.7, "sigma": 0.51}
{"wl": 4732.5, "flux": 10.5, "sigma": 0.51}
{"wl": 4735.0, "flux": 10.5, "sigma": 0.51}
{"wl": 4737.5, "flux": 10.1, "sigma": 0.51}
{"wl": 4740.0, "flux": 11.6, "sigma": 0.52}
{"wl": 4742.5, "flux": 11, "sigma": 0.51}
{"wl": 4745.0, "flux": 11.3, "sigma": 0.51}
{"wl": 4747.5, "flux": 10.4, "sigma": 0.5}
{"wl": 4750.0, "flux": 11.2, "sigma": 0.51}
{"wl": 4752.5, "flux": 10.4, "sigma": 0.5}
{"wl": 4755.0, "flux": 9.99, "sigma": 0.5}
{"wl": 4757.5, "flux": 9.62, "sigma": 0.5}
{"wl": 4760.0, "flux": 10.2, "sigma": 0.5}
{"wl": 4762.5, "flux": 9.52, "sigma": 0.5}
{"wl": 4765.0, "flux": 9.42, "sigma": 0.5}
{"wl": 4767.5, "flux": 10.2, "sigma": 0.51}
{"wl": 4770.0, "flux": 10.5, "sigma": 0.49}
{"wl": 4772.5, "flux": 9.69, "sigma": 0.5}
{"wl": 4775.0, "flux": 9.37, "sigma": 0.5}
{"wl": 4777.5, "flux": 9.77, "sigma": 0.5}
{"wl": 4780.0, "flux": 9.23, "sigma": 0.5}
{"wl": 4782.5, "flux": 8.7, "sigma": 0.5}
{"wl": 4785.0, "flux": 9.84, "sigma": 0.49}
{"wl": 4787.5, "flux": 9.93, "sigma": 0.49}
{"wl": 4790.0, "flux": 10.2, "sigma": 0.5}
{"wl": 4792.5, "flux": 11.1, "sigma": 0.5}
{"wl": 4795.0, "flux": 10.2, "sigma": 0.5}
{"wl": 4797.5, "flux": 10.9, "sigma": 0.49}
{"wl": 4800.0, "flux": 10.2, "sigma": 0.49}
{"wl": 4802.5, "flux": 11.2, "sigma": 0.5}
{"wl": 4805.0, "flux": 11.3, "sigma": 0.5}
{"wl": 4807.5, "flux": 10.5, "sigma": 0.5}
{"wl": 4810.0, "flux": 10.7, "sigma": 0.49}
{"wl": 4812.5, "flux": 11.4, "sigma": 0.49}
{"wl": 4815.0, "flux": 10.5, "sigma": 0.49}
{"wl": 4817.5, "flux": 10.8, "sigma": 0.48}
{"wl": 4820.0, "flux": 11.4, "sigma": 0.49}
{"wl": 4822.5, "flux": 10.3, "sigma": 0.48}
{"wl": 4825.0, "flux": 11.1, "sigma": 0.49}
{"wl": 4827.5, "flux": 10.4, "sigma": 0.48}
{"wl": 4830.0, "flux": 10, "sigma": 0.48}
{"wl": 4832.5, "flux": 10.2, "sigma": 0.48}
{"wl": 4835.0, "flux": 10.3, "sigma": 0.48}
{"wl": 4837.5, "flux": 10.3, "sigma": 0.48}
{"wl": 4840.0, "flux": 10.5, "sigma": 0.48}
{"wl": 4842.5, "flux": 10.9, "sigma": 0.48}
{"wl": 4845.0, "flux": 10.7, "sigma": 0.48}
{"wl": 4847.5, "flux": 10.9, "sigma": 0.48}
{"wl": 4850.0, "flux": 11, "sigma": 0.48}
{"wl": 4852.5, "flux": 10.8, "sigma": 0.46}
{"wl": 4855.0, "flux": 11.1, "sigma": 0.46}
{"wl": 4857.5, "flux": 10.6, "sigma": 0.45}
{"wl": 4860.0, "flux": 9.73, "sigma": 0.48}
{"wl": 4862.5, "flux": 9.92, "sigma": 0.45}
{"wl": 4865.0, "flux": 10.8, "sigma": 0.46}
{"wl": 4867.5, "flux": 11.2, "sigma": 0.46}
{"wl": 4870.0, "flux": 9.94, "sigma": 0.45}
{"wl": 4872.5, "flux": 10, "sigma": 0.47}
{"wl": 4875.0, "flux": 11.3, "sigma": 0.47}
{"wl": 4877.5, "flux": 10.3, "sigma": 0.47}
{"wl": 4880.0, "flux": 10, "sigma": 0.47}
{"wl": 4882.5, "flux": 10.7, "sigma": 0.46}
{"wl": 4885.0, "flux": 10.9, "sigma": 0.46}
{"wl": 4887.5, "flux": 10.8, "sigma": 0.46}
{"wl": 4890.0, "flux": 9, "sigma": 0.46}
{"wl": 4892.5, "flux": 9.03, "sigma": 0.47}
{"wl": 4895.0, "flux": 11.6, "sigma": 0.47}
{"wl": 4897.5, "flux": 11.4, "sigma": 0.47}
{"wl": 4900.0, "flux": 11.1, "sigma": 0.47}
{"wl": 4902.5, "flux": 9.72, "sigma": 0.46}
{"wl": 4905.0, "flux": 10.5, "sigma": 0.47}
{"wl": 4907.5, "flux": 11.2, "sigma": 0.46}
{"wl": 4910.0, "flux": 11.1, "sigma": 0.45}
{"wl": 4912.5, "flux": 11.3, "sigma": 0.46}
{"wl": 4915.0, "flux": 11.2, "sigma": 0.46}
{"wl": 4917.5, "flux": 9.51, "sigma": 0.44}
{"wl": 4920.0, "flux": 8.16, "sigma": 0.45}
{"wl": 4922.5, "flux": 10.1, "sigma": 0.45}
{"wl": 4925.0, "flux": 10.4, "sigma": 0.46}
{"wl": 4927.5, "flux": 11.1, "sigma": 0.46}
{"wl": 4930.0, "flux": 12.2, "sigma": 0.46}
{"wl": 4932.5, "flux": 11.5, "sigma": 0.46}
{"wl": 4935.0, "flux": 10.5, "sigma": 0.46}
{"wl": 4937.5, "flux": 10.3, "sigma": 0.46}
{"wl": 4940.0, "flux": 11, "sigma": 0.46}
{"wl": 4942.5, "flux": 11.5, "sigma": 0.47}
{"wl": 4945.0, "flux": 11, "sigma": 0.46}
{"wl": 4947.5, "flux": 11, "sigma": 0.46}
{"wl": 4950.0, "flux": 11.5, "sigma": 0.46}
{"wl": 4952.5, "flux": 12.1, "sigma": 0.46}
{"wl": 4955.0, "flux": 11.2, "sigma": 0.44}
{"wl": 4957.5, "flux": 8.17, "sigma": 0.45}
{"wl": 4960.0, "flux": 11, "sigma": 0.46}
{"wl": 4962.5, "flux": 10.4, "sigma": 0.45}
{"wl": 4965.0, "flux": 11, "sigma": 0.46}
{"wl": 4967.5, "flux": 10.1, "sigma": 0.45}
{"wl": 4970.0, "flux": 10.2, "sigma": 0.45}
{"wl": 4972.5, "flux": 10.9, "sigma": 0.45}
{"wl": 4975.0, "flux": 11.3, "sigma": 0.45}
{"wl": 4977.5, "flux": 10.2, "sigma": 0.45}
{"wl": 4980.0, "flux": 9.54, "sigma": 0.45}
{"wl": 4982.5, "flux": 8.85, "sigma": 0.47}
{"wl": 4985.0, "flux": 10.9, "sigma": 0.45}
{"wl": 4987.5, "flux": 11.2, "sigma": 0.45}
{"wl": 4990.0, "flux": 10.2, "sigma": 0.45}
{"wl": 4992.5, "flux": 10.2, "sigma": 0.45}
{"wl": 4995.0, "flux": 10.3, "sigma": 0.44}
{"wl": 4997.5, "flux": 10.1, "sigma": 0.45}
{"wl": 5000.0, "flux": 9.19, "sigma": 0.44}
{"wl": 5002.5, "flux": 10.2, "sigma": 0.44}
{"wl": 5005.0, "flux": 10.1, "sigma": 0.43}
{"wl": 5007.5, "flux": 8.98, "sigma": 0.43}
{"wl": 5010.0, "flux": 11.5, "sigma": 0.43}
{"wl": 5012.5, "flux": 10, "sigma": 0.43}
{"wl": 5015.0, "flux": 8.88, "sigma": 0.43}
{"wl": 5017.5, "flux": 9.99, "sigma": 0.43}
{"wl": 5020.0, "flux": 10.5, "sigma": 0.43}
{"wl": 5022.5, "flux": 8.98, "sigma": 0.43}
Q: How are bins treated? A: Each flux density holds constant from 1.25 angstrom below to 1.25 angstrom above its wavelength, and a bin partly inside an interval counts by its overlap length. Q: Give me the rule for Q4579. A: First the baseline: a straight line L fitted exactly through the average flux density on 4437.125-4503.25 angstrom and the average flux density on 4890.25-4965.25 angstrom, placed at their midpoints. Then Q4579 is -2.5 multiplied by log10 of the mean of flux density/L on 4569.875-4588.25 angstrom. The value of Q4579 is -0.11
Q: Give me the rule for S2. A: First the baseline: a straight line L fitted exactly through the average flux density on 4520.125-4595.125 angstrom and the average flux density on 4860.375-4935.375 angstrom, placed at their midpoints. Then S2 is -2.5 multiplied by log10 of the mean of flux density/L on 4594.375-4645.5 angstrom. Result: -0.060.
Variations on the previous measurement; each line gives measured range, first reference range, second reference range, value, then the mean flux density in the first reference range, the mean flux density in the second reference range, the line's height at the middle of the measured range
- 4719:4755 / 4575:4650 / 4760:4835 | -0.05 mag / 10.4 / 10.3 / 10.3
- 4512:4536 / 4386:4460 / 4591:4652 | 0.03 mag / 7.97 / 10.5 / 9.23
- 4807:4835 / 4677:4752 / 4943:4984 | 0.01 mag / 10.8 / 10.5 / 10.7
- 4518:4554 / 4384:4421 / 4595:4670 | 0.01 mag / 7.9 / 10.5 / 9.4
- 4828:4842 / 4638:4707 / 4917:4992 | 0.03 mag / 10.6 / 10.6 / 10.6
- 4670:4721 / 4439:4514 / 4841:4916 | -0.10 mag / 9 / 10.6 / 9.89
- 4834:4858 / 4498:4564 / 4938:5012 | -0.05 mag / 9.6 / 10.5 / 10.2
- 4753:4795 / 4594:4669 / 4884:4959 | 0.08 mag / 10.5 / 10.7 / 10.6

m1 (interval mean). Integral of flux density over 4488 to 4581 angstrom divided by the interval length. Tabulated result 9.71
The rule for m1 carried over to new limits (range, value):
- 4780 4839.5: 10.5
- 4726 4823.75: 10.4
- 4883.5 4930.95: 10.5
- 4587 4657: 10.4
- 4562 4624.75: 10.3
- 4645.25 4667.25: 10.5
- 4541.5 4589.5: 10.1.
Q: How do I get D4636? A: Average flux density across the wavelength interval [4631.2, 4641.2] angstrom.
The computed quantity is 10.3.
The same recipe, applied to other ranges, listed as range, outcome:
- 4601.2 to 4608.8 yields 10.2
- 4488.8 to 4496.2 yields 9.14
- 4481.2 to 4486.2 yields 8.36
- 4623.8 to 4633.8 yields 10.9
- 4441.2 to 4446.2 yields 8.74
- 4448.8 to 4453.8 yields 8.53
